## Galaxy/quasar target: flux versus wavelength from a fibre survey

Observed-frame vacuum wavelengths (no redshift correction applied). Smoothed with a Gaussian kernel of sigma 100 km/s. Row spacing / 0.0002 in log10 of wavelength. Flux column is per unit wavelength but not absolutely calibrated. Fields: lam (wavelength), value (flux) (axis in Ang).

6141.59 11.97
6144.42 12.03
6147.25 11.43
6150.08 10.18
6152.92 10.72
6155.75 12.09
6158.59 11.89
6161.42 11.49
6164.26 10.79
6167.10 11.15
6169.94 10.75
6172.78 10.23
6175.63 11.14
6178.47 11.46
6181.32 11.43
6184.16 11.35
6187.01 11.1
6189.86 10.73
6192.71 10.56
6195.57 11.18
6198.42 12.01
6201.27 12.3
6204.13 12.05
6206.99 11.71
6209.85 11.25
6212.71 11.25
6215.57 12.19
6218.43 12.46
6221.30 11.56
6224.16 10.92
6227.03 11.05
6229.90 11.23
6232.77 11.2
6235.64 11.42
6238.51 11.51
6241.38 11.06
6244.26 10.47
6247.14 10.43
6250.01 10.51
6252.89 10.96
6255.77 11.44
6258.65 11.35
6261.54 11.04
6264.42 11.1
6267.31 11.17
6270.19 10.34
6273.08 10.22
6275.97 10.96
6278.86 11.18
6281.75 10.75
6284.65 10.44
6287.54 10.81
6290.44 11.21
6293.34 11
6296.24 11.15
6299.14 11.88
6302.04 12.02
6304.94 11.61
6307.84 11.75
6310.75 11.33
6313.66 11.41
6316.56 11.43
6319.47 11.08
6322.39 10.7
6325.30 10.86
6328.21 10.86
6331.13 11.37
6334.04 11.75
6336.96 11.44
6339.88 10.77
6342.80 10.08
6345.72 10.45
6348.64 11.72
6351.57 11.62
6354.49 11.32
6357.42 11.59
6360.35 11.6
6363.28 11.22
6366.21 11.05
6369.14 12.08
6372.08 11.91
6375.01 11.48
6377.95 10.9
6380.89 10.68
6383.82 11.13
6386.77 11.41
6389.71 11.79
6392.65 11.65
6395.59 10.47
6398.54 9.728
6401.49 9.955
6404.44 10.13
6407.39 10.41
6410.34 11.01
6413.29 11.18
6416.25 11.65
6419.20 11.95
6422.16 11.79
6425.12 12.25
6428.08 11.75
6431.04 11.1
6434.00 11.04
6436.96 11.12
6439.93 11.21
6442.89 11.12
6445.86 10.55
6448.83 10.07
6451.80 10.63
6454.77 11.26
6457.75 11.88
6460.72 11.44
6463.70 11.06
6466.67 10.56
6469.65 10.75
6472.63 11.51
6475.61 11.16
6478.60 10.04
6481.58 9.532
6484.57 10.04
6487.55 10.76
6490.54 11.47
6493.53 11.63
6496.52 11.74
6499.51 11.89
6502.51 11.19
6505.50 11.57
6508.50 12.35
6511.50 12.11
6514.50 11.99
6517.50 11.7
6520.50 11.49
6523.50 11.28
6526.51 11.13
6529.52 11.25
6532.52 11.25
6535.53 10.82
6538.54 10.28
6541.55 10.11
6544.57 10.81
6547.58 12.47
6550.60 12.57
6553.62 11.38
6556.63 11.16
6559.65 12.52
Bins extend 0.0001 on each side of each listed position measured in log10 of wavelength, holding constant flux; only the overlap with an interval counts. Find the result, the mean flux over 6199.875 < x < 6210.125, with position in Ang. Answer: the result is 11.9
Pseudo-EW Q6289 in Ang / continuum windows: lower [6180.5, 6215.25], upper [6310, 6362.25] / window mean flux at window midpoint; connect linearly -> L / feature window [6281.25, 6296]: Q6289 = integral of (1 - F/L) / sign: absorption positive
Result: 0.5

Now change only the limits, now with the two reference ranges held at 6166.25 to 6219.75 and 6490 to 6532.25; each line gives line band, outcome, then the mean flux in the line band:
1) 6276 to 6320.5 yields 0.78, 11.3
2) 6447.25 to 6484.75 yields 2.58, 10.8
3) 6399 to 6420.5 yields 1.32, 10.8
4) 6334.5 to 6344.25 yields 0.53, 10.9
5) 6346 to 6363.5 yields 0.07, 11.5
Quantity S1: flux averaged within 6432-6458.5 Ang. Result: 11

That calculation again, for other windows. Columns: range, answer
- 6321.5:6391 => 11.2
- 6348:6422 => 11.2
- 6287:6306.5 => 11.4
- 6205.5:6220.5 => 11.8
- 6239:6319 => 11.1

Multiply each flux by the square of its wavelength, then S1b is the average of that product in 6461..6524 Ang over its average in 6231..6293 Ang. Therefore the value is 1.1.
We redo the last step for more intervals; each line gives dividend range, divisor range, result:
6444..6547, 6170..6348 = 1.07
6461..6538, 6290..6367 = 1.05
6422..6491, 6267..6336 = 1.03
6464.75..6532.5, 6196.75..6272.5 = 1.08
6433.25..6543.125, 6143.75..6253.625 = 1.08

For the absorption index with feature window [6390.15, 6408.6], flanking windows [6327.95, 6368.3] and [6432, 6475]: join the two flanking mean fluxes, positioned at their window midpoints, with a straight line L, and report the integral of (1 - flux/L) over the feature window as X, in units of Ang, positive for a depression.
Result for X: 1.1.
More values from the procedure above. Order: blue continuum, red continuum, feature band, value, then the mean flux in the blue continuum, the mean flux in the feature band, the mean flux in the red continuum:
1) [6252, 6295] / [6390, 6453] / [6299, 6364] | -1.9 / 10.9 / 11.3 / 11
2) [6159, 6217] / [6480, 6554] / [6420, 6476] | 0.7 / 11.3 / 11.2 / 11.3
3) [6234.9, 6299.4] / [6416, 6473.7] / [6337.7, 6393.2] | -0.9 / 11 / 11.3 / 11.2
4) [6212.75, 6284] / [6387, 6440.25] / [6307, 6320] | -0.3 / 11.1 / 11.4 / 11.1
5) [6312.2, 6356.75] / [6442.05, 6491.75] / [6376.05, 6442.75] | -1.0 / 11.1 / 11.1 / 10.8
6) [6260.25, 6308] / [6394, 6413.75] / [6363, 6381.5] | -1.4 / 11.1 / 11.4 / 10.4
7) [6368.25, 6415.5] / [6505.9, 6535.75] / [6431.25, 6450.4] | 0.6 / 11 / 10.9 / 11.6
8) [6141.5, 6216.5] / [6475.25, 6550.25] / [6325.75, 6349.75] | 0.5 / 11.3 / 11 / 11.2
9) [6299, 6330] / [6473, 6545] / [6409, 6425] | -0.5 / 11.3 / 11.6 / 11.2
